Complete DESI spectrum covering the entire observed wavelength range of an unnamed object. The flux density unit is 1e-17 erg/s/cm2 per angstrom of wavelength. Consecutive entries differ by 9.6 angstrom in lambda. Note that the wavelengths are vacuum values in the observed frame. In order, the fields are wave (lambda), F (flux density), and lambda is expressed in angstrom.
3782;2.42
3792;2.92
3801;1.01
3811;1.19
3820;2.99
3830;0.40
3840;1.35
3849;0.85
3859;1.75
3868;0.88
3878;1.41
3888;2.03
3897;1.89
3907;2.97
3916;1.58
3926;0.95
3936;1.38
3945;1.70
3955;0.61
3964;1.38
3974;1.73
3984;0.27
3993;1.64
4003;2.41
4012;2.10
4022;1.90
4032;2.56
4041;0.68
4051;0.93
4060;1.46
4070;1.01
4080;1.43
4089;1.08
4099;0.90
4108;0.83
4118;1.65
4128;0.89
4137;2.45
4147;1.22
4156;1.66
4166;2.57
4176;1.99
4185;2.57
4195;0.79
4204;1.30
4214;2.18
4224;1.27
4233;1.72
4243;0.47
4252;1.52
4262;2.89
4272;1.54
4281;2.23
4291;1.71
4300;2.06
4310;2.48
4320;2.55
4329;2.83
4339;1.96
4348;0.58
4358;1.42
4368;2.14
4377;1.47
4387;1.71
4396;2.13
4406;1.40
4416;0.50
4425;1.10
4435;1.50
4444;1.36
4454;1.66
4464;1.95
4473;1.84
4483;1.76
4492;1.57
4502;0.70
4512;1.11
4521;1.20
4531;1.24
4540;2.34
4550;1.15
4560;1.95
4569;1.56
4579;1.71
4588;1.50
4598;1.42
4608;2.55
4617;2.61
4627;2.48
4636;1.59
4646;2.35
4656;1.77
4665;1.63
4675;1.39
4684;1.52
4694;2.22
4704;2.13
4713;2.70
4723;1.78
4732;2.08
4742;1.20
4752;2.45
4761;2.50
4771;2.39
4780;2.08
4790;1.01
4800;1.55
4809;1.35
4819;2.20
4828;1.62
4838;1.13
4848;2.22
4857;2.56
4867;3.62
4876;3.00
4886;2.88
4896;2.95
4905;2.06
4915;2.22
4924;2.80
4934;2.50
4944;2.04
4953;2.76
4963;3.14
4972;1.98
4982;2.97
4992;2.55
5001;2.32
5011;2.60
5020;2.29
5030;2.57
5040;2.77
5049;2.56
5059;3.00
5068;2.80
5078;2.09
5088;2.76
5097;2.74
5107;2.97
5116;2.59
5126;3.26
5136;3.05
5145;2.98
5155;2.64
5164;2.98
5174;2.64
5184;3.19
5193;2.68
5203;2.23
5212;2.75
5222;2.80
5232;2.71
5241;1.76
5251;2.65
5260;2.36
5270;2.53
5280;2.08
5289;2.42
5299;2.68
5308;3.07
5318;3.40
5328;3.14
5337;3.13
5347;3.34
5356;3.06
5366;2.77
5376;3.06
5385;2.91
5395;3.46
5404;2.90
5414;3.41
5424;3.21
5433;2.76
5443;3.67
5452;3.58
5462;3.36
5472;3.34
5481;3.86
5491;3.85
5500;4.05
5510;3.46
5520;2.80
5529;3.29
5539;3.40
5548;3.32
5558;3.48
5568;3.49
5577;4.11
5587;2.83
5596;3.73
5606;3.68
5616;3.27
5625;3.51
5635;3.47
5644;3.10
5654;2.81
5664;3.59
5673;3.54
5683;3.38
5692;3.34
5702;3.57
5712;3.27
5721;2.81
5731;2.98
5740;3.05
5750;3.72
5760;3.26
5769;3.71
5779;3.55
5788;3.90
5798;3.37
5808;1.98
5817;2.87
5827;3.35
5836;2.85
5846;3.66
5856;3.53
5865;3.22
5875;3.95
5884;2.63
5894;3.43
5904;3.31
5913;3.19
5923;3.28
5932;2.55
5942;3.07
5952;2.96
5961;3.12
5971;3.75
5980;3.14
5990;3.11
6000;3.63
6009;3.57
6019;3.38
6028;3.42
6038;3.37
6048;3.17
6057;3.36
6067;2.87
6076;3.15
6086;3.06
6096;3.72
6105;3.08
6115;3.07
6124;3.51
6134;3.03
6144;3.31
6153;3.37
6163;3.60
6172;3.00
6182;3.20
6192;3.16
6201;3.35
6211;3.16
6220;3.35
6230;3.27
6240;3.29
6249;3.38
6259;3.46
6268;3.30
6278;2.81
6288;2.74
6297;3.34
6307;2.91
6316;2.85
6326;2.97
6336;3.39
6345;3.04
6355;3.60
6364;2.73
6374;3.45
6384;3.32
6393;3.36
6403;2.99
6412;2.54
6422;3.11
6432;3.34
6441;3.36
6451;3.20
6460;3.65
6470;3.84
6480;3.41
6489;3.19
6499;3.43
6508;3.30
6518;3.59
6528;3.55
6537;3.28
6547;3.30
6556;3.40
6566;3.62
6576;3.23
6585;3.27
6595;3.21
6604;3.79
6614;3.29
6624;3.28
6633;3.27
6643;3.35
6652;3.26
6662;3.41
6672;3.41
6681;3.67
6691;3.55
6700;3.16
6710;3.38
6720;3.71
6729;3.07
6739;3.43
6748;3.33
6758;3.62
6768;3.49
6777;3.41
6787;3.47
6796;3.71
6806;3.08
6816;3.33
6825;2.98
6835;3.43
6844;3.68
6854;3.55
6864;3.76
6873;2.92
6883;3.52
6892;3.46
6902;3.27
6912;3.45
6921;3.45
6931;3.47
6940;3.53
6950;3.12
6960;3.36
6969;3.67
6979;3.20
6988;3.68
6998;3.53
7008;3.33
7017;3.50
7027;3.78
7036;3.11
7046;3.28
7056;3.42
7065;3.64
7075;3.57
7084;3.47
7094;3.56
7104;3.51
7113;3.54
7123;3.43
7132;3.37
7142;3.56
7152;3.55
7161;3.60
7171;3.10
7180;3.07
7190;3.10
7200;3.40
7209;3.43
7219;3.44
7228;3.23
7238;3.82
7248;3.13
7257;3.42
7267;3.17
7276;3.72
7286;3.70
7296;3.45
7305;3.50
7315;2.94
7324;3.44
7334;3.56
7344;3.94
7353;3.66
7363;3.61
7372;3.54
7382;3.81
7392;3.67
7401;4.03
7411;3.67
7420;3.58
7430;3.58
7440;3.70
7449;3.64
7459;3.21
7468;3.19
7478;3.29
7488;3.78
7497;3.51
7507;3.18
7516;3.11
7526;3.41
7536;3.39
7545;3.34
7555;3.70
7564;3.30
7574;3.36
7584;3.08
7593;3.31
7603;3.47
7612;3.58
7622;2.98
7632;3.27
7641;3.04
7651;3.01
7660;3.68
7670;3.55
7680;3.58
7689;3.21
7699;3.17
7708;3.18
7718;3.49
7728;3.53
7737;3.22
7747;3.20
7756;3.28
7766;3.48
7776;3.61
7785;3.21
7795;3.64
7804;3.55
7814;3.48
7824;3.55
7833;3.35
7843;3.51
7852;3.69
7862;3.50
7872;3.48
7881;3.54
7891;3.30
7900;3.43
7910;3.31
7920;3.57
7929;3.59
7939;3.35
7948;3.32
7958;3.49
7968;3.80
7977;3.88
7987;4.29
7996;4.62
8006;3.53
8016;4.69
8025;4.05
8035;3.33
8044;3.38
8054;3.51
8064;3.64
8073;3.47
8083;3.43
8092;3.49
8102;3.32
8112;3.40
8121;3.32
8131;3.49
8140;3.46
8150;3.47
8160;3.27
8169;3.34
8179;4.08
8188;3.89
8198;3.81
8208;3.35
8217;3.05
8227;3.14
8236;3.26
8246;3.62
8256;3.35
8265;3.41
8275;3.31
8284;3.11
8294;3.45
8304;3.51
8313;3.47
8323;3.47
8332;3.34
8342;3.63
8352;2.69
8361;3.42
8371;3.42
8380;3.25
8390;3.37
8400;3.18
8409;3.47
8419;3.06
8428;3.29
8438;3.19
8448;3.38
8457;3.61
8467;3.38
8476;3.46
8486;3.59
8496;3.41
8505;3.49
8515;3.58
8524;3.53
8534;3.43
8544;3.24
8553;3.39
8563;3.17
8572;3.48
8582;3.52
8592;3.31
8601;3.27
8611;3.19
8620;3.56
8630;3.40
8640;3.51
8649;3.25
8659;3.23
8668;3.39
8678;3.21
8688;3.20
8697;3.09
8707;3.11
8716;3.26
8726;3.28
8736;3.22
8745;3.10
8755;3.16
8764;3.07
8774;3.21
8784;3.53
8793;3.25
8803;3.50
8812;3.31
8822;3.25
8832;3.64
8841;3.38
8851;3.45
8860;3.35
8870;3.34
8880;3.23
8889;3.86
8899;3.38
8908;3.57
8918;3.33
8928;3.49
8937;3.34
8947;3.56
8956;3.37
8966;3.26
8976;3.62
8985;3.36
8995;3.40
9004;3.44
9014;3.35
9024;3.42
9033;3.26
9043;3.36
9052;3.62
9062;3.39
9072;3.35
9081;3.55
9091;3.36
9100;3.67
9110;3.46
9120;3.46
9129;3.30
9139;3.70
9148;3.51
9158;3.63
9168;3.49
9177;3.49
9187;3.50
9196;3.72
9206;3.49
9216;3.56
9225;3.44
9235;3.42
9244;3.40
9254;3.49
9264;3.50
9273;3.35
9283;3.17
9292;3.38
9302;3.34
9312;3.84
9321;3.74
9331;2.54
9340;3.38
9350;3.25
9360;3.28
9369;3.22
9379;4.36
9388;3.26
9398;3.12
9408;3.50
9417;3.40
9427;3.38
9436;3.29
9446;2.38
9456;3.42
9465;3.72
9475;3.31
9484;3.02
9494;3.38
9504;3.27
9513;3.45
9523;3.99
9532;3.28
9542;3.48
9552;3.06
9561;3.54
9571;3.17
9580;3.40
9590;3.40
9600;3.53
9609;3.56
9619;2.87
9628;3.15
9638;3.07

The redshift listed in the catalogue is 0.218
